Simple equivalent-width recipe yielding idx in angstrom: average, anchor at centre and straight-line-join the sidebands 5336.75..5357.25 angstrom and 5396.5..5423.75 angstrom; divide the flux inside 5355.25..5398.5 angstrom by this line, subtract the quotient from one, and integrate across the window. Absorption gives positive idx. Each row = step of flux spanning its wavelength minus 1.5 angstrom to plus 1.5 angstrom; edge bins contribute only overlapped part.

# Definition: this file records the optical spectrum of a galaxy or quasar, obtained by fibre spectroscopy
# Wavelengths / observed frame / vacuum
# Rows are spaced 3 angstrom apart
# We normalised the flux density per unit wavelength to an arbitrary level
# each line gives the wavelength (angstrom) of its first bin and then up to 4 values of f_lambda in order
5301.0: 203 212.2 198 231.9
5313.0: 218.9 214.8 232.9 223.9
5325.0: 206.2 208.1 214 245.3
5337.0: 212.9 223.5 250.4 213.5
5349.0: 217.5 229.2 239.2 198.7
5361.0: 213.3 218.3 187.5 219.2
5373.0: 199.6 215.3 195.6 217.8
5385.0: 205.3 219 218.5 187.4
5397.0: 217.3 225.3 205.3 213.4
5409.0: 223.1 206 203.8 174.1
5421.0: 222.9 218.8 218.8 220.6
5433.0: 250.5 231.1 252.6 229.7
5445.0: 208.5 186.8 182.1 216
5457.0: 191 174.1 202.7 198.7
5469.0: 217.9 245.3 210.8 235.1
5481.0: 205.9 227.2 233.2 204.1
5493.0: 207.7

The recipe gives 1.9 angstrom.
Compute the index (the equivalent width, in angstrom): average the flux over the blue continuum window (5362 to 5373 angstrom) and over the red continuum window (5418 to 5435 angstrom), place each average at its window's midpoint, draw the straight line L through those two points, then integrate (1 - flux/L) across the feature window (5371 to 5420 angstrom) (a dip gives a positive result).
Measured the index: 1.4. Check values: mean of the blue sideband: 207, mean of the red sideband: 222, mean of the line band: 208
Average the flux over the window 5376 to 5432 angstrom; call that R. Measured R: 211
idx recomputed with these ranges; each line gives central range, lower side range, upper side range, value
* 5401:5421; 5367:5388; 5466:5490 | 0.6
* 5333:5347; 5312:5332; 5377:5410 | -0.9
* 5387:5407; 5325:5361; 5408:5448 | 0.7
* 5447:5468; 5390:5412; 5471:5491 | 2.5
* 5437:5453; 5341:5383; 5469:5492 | 0.6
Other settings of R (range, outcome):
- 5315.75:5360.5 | 222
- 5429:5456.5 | 219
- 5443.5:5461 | 194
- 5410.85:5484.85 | 213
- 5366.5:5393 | 209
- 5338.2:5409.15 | 215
